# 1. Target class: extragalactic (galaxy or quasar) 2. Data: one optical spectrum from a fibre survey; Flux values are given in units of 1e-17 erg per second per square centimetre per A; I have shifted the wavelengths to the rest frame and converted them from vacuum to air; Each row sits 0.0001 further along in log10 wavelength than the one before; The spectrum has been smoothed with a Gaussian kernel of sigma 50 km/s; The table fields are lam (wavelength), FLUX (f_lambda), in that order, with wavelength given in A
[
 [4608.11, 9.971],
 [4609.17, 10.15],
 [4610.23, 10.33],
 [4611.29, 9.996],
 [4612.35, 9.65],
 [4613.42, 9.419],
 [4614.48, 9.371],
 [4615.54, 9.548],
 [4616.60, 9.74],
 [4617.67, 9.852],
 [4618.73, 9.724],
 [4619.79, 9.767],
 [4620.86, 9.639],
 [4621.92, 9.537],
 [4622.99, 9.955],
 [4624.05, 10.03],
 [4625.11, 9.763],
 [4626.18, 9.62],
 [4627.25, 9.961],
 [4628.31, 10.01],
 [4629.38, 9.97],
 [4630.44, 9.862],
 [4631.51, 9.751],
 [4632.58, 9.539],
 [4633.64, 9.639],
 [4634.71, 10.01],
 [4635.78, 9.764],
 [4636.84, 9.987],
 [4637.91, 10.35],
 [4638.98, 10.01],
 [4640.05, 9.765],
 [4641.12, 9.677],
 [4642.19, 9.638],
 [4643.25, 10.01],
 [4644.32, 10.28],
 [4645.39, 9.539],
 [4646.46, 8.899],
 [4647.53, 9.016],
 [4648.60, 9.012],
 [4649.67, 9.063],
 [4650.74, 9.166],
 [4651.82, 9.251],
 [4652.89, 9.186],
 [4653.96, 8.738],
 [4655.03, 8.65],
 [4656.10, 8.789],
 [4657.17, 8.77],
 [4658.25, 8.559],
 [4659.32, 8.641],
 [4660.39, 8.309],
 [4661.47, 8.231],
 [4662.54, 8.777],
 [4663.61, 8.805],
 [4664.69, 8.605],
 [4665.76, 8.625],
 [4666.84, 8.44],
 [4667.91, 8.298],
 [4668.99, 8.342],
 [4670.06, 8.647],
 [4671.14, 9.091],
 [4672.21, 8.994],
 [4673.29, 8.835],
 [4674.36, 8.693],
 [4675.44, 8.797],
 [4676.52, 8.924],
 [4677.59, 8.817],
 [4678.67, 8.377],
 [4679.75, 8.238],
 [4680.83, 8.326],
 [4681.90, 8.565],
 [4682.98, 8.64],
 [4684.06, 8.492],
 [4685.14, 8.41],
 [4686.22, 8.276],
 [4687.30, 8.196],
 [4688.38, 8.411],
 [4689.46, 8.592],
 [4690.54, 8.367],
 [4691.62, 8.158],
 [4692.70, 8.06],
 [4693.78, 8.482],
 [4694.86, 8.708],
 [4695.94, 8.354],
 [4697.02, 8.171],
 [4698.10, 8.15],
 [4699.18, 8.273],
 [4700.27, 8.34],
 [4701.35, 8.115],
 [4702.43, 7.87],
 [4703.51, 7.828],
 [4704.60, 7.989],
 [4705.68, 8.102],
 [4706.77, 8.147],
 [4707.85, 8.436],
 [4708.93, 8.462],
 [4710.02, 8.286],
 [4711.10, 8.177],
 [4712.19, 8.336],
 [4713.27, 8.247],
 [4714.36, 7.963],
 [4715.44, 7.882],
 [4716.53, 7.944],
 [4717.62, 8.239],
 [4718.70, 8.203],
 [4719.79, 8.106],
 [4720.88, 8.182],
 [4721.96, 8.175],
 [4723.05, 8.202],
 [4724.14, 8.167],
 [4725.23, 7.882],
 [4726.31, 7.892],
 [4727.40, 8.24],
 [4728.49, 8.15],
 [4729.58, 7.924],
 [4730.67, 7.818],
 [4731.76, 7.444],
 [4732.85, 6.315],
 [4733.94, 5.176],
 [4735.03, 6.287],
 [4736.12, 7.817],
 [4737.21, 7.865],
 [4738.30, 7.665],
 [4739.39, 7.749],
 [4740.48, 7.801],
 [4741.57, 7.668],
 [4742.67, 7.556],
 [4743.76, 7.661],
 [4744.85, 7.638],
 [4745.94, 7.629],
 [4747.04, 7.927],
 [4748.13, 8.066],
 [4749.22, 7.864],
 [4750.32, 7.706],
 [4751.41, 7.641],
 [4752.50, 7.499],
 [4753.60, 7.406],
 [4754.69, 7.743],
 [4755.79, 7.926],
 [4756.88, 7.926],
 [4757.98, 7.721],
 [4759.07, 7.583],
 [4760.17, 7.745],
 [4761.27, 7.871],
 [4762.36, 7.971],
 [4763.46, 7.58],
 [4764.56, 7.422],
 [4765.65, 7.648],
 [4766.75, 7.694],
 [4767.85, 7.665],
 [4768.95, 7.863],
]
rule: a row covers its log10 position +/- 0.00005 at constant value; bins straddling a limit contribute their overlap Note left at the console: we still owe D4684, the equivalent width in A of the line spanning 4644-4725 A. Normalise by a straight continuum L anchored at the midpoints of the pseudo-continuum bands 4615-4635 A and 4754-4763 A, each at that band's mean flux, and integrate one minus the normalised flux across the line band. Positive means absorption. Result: 3.72 A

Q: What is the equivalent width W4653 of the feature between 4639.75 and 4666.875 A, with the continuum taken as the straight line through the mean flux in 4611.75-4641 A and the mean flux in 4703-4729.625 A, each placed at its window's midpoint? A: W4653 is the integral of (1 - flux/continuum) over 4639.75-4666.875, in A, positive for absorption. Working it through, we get 0.8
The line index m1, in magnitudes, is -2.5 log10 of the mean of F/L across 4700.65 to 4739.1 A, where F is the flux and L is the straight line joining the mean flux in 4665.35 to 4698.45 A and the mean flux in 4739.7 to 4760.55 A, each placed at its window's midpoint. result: 0.03 mag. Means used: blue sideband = 8.5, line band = 7.87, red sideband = 7.72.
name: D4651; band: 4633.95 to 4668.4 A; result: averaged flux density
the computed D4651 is 9.15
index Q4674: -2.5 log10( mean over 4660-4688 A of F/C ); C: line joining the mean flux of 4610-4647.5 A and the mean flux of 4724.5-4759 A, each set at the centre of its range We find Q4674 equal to 0.04 mag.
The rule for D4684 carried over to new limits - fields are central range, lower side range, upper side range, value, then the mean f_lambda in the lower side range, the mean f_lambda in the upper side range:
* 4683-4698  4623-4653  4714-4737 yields 0.2 A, 9.68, 7.71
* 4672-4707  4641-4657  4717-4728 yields 1.0 A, 9.24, 8.13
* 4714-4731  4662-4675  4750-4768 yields 0.1 A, 8.68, 7.69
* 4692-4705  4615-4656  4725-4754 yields 0.3 A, 9.62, 7.56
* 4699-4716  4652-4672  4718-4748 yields -0.3 A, 8.66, 7.68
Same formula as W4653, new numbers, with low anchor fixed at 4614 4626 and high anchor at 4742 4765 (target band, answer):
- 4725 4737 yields 1.04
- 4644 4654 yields 0.08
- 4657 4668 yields 0.64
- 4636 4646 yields -0.53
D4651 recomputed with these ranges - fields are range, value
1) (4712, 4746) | 7.74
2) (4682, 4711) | 8.28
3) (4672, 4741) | 8.12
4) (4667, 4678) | 8.74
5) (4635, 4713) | 8.71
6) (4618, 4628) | 9.79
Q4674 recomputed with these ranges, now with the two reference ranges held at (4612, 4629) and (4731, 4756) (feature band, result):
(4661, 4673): 0.030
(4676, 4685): 0.011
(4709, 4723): -0.024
